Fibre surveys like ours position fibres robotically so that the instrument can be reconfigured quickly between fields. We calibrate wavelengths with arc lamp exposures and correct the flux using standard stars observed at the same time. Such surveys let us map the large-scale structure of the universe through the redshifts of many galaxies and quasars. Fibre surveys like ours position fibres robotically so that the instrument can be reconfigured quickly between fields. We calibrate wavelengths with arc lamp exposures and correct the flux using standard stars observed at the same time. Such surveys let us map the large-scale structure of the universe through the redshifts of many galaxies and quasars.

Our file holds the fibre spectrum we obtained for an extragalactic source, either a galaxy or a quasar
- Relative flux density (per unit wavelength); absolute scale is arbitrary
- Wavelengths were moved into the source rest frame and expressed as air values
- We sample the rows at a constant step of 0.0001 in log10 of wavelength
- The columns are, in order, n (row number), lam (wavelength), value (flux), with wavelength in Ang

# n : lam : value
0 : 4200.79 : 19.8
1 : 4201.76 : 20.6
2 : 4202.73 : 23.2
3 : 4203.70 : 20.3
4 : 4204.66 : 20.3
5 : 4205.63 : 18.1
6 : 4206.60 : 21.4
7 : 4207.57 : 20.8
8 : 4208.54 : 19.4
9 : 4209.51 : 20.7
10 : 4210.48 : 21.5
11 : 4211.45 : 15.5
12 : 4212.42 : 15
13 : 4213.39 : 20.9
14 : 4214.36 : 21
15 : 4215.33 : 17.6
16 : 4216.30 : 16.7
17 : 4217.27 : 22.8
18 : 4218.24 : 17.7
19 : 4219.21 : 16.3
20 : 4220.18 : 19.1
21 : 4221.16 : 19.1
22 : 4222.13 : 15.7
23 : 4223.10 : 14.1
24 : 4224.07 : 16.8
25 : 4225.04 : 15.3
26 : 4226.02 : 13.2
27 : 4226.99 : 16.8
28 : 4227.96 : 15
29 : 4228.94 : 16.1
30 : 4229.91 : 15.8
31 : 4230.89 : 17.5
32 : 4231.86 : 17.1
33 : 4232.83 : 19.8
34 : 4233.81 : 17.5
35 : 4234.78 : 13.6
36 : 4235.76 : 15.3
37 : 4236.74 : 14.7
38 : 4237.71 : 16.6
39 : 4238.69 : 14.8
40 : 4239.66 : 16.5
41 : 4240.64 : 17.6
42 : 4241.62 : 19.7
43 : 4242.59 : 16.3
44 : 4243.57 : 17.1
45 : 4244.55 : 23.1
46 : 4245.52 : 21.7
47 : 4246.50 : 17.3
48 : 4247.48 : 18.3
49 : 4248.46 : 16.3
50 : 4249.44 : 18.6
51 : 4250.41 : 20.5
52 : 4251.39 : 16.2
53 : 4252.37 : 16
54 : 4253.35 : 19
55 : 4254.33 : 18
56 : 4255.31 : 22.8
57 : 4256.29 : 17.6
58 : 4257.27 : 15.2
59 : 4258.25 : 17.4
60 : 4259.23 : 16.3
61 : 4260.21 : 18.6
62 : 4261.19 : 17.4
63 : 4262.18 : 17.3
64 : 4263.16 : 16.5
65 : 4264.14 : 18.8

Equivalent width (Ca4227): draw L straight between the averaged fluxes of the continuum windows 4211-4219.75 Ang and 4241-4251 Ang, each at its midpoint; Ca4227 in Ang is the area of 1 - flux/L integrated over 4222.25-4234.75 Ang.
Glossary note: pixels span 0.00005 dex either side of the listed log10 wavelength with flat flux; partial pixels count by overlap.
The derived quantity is 1.6 Ang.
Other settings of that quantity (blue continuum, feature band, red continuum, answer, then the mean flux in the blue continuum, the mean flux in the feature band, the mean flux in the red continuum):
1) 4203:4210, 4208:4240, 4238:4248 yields 3.5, 20.2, 17.1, 18.2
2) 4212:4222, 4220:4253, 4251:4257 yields 2.4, 18.5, 17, 18.2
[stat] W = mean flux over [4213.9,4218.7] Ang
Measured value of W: 19.2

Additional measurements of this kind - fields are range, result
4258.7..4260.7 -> 17.5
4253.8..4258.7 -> 18.2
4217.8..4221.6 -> 18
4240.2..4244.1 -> 17.7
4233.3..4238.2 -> 15.5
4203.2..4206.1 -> 19.6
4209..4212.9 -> 18.2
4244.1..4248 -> 20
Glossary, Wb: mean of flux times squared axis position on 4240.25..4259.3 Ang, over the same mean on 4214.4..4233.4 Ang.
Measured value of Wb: 1.09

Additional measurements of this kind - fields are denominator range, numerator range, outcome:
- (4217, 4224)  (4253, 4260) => 1.04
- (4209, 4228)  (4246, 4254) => 1.03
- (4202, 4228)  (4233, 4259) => 0.97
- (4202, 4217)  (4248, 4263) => 0.93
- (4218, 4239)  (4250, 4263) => 1.11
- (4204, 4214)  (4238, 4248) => 0.95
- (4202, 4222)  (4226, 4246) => 0.89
